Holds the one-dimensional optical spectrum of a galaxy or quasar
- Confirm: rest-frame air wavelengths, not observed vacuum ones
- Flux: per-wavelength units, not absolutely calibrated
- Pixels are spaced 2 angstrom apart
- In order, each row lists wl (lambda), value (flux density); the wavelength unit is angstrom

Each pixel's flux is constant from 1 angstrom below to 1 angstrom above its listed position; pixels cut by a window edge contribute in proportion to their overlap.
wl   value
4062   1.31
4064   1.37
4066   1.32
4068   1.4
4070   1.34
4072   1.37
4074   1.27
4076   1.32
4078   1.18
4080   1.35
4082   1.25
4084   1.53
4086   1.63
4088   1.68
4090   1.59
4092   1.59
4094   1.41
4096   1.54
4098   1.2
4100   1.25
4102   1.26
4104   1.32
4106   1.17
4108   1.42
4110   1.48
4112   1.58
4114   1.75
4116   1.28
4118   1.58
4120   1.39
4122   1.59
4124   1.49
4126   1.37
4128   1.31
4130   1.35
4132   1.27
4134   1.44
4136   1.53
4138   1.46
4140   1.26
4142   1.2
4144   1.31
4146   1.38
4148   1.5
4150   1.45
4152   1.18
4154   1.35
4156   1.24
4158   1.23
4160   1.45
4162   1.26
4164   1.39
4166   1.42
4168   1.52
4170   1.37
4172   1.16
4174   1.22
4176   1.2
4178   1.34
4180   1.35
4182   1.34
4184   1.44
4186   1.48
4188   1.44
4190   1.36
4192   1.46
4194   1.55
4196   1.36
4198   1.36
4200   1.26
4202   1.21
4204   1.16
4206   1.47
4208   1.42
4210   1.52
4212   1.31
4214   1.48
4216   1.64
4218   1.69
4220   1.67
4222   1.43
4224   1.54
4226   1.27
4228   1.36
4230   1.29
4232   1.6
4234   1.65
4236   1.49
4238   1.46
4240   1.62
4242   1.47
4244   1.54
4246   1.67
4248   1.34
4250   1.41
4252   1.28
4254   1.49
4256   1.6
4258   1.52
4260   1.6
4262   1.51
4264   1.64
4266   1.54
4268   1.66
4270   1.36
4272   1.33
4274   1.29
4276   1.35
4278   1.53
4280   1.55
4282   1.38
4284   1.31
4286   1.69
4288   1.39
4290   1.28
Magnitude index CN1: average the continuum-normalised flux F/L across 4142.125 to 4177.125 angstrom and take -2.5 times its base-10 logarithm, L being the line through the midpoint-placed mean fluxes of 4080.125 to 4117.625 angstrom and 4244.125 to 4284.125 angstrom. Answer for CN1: 0.097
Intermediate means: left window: 1.44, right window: 1.47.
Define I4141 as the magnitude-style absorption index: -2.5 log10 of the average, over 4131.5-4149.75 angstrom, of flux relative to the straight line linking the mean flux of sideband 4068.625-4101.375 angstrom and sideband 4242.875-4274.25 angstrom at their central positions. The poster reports 0.04 mag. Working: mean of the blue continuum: 1.4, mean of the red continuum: 1.49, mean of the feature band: 1.38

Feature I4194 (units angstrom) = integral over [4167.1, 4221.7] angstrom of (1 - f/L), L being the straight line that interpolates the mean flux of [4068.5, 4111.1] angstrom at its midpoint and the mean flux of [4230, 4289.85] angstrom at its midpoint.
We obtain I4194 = 1.9 angstrom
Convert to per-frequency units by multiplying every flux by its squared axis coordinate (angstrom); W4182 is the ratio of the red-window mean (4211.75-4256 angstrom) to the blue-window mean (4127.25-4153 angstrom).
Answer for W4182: 1.1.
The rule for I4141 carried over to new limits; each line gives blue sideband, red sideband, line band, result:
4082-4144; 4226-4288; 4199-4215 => 0.08 mag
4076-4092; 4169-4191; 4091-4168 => 0.01 mag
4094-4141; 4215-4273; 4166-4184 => 0.10 mag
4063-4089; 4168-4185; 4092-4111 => 0.01 mag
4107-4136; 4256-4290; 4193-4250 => 0.01 mag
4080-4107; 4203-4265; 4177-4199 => 0.04 mag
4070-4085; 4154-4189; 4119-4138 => -0.06 mag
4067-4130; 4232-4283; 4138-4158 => 0.09 mag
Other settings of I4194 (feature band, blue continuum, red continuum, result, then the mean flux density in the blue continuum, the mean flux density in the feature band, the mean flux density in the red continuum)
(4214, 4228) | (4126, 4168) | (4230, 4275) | -0.7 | 1.35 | 1.52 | 1.5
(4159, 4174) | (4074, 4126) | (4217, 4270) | 1.1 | 1.43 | 1.36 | 1.51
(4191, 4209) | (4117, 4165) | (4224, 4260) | 0.9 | 1.37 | 1.36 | 1.48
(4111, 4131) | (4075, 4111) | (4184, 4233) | -0.9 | 1.4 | 1.47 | 1.43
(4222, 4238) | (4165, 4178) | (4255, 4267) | 0.3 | 1.32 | 1.46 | 1.57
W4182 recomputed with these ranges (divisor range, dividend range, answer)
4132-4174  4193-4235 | 1.10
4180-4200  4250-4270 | 1.12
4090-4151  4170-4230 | 1.03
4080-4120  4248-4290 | 1.10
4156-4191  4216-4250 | 1.15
